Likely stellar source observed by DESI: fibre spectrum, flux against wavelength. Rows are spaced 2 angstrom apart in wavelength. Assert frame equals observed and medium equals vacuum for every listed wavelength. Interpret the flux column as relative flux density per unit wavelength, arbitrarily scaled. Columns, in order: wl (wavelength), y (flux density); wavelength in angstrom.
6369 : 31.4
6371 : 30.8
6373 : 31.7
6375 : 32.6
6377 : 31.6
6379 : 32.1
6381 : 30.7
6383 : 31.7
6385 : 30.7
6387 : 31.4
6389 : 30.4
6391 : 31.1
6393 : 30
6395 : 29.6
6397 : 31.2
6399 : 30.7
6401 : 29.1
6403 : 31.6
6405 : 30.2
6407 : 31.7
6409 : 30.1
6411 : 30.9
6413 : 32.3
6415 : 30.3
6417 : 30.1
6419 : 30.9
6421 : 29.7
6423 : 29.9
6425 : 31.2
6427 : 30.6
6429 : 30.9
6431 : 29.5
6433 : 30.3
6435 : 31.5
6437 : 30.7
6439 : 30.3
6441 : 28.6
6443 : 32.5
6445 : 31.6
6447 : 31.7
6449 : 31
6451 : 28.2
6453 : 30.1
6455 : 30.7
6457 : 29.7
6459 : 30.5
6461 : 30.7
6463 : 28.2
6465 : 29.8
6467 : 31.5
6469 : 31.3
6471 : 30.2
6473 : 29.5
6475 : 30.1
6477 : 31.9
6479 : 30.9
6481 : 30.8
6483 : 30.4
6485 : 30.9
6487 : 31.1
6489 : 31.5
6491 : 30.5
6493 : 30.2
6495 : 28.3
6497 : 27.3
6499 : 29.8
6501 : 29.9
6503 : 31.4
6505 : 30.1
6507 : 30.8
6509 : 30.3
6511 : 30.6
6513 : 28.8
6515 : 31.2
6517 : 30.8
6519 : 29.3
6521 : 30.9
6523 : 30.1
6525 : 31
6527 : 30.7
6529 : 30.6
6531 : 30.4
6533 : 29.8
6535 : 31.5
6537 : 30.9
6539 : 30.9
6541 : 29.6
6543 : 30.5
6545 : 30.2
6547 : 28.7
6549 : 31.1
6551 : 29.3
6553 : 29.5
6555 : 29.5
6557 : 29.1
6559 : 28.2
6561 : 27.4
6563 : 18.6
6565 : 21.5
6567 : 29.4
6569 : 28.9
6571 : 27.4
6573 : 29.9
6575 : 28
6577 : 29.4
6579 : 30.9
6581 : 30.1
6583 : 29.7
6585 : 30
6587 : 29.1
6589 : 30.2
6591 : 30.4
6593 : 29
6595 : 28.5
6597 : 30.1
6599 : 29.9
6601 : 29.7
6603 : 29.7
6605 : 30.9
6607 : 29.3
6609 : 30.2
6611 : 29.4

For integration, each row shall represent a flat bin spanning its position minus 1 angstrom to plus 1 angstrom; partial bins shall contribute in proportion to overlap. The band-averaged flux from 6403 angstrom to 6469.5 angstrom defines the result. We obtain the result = 30.5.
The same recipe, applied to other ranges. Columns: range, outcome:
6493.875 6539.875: 30.2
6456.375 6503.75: 30.3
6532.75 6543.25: 30.6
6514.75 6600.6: 29.3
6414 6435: 30.4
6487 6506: 30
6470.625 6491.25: 30.7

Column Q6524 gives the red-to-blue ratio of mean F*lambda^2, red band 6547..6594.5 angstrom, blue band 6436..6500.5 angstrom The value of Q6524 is 0.97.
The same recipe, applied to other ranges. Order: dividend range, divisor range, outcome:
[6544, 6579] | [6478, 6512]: 0.95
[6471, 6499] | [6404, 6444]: 1.01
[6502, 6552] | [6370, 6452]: 1.02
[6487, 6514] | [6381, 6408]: 1.01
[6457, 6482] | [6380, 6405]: 1.02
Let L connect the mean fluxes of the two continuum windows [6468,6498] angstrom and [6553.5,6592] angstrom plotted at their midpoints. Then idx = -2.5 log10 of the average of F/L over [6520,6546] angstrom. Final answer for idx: -0.05 mag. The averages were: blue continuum 30.3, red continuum 28.3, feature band 30.5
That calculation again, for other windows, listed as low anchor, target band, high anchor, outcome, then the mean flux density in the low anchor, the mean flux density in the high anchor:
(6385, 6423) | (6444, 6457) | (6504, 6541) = 0.002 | 30.6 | 30.5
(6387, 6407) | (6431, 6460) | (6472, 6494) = 0.005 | 30.5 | 30.7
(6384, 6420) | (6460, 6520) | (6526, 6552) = 0.007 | 30.7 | 30.3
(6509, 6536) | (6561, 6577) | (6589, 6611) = 0.135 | 30.4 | 29.8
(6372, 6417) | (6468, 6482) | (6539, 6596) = -0.026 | 31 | 28.8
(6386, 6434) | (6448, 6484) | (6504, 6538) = 0.007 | 30.6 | 30.5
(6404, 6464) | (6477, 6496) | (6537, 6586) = -0.030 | 30.5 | 28.7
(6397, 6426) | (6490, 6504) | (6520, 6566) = 0.001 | 30.6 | 29.1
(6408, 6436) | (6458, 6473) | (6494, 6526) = 0.002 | 30.6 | 30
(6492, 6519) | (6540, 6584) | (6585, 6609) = 0.049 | 29.9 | 29.7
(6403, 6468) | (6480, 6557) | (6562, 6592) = -0.039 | 30.5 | 28.2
